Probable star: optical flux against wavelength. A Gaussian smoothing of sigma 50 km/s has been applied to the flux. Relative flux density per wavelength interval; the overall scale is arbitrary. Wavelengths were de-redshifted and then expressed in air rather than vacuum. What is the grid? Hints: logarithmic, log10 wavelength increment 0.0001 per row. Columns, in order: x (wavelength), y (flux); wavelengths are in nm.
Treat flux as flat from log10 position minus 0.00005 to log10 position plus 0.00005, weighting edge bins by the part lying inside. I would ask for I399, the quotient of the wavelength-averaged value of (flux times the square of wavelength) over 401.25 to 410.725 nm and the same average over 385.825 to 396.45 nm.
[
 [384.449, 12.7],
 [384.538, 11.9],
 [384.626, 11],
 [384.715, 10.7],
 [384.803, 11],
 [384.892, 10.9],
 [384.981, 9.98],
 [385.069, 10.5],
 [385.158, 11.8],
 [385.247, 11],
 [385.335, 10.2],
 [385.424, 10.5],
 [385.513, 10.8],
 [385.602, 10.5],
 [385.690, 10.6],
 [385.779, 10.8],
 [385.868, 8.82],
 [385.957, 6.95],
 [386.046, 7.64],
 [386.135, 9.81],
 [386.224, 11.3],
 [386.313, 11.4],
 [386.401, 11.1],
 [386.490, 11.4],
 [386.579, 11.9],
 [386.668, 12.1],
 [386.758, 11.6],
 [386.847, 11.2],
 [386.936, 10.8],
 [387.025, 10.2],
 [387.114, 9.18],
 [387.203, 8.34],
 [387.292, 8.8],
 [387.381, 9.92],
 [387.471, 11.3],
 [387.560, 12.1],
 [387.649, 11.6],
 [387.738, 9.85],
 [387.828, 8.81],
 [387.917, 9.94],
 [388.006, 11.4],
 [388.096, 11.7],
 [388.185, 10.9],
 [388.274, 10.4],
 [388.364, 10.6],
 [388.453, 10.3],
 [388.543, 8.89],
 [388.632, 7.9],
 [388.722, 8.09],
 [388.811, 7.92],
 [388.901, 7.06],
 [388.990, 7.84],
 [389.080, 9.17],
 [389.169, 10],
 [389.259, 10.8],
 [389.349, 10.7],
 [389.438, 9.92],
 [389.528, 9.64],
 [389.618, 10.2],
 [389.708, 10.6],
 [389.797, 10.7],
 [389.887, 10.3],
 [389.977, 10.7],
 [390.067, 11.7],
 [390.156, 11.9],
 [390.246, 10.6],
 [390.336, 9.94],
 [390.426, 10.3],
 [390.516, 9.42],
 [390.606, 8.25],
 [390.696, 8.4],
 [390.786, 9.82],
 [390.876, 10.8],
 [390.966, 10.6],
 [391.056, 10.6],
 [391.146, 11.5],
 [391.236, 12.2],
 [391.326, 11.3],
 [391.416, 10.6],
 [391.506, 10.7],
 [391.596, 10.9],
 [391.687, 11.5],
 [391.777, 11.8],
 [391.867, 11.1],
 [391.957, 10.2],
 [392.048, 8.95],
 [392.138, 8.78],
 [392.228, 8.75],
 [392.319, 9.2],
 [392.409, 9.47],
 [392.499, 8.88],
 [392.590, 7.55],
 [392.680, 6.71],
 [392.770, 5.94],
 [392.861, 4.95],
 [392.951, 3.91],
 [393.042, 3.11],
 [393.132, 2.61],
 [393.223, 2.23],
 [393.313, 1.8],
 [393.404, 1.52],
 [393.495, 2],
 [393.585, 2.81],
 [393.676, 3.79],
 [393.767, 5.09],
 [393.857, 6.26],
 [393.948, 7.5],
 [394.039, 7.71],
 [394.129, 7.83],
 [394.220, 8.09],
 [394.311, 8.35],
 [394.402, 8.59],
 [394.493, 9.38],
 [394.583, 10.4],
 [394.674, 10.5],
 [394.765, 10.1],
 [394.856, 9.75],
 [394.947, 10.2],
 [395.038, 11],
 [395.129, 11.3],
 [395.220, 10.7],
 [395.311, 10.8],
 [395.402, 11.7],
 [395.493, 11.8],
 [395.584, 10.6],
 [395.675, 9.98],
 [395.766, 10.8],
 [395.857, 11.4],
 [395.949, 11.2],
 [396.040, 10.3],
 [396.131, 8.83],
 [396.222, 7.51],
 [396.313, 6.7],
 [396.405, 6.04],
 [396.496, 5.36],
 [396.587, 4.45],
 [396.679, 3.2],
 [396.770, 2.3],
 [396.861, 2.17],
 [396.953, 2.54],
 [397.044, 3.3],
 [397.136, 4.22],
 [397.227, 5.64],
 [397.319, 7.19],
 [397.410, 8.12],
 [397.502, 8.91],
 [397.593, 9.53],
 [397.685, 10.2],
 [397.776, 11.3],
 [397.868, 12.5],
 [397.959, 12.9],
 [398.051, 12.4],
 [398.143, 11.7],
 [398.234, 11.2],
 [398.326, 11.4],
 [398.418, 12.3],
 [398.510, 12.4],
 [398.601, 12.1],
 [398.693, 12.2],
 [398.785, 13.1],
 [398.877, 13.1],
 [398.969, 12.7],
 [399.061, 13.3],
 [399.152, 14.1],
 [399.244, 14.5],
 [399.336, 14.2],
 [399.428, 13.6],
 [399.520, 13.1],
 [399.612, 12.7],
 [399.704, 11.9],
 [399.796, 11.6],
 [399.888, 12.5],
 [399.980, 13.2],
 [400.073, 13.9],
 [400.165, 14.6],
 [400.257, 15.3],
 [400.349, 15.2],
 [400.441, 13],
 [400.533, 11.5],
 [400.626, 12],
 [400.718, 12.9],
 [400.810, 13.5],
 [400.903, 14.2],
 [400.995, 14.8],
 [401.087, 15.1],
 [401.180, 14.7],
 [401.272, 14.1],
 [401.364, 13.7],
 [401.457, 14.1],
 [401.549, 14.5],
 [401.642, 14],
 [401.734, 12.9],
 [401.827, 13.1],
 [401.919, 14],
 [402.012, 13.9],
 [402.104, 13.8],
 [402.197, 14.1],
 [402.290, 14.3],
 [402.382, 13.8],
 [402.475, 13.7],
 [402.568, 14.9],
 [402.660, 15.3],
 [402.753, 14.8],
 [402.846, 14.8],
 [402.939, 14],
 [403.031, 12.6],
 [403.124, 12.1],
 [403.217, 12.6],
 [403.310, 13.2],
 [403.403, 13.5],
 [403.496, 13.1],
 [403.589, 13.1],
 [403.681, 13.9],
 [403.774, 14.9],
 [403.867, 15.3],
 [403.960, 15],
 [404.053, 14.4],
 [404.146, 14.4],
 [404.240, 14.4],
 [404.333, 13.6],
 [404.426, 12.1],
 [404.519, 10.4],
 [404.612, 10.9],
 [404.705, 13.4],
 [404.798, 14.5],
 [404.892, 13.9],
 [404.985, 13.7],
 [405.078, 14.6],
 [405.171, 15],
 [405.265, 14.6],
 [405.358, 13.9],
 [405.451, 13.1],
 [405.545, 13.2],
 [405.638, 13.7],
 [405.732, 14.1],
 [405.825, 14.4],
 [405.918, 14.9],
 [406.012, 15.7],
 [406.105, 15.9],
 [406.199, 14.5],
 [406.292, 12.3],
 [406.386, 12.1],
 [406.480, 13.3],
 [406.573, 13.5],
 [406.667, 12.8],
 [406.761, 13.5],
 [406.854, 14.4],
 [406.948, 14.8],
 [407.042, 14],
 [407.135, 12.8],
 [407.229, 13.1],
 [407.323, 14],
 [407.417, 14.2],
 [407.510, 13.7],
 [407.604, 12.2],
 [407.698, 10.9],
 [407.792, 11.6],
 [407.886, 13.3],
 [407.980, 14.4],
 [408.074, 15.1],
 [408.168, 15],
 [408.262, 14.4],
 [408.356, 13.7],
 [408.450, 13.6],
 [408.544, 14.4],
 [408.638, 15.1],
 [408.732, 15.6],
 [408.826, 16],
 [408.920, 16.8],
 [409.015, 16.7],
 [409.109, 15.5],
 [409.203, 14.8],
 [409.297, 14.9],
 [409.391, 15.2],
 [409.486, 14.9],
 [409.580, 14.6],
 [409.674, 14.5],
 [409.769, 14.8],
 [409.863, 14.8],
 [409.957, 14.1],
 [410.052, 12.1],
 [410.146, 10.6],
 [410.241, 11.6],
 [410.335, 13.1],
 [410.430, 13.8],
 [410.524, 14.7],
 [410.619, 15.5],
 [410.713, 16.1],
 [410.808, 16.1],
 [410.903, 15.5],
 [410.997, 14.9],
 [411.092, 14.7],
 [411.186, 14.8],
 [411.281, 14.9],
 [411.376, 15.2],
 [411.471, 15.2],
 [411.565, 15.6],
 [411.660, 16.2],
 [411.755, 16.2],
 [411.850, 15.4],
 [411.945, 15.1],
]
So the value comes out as 1.6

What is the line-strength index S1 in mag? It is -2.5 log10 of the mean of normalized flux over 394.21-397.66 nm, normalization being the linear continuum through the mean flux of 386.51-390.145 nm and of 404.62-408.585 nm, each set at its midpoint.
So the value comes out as 0.373 mag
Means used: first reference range 10.2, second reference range 13.8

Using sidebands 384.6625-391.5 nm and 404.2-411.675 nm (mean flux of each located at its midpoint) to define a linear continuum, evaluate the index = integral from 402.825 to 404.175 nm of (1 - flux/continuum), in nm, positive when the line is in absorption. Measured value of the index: -0.051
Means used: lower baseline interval 10.3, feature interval 13.8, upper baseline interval 14.1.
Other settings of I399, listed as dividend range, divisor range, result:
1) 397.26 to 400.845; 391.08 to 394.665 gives 1.68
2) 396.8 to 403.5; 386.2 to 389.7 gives 1.30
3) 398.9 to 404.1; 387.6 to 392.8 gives 1.47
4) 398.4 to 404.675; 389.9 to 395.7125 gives 1.63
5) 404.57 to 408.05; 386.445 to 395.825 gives 1.60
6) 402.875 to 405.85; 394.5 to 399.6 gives 1.43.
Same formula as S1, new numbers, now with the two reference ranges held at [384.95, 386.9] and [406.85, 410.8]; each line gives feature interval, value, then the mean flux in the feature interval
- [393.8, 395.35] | 0.27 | 9.29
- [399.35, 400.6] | -0.04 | 13.2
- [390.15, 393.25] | 0.27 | 8.95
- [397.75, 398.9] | 0.03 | 12.2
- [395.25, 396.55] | 0.27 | 9.48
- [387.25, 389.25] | 0.12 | 9.77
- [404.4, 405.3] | 0.02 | 13.3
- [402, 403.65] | -0.04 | 13.8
